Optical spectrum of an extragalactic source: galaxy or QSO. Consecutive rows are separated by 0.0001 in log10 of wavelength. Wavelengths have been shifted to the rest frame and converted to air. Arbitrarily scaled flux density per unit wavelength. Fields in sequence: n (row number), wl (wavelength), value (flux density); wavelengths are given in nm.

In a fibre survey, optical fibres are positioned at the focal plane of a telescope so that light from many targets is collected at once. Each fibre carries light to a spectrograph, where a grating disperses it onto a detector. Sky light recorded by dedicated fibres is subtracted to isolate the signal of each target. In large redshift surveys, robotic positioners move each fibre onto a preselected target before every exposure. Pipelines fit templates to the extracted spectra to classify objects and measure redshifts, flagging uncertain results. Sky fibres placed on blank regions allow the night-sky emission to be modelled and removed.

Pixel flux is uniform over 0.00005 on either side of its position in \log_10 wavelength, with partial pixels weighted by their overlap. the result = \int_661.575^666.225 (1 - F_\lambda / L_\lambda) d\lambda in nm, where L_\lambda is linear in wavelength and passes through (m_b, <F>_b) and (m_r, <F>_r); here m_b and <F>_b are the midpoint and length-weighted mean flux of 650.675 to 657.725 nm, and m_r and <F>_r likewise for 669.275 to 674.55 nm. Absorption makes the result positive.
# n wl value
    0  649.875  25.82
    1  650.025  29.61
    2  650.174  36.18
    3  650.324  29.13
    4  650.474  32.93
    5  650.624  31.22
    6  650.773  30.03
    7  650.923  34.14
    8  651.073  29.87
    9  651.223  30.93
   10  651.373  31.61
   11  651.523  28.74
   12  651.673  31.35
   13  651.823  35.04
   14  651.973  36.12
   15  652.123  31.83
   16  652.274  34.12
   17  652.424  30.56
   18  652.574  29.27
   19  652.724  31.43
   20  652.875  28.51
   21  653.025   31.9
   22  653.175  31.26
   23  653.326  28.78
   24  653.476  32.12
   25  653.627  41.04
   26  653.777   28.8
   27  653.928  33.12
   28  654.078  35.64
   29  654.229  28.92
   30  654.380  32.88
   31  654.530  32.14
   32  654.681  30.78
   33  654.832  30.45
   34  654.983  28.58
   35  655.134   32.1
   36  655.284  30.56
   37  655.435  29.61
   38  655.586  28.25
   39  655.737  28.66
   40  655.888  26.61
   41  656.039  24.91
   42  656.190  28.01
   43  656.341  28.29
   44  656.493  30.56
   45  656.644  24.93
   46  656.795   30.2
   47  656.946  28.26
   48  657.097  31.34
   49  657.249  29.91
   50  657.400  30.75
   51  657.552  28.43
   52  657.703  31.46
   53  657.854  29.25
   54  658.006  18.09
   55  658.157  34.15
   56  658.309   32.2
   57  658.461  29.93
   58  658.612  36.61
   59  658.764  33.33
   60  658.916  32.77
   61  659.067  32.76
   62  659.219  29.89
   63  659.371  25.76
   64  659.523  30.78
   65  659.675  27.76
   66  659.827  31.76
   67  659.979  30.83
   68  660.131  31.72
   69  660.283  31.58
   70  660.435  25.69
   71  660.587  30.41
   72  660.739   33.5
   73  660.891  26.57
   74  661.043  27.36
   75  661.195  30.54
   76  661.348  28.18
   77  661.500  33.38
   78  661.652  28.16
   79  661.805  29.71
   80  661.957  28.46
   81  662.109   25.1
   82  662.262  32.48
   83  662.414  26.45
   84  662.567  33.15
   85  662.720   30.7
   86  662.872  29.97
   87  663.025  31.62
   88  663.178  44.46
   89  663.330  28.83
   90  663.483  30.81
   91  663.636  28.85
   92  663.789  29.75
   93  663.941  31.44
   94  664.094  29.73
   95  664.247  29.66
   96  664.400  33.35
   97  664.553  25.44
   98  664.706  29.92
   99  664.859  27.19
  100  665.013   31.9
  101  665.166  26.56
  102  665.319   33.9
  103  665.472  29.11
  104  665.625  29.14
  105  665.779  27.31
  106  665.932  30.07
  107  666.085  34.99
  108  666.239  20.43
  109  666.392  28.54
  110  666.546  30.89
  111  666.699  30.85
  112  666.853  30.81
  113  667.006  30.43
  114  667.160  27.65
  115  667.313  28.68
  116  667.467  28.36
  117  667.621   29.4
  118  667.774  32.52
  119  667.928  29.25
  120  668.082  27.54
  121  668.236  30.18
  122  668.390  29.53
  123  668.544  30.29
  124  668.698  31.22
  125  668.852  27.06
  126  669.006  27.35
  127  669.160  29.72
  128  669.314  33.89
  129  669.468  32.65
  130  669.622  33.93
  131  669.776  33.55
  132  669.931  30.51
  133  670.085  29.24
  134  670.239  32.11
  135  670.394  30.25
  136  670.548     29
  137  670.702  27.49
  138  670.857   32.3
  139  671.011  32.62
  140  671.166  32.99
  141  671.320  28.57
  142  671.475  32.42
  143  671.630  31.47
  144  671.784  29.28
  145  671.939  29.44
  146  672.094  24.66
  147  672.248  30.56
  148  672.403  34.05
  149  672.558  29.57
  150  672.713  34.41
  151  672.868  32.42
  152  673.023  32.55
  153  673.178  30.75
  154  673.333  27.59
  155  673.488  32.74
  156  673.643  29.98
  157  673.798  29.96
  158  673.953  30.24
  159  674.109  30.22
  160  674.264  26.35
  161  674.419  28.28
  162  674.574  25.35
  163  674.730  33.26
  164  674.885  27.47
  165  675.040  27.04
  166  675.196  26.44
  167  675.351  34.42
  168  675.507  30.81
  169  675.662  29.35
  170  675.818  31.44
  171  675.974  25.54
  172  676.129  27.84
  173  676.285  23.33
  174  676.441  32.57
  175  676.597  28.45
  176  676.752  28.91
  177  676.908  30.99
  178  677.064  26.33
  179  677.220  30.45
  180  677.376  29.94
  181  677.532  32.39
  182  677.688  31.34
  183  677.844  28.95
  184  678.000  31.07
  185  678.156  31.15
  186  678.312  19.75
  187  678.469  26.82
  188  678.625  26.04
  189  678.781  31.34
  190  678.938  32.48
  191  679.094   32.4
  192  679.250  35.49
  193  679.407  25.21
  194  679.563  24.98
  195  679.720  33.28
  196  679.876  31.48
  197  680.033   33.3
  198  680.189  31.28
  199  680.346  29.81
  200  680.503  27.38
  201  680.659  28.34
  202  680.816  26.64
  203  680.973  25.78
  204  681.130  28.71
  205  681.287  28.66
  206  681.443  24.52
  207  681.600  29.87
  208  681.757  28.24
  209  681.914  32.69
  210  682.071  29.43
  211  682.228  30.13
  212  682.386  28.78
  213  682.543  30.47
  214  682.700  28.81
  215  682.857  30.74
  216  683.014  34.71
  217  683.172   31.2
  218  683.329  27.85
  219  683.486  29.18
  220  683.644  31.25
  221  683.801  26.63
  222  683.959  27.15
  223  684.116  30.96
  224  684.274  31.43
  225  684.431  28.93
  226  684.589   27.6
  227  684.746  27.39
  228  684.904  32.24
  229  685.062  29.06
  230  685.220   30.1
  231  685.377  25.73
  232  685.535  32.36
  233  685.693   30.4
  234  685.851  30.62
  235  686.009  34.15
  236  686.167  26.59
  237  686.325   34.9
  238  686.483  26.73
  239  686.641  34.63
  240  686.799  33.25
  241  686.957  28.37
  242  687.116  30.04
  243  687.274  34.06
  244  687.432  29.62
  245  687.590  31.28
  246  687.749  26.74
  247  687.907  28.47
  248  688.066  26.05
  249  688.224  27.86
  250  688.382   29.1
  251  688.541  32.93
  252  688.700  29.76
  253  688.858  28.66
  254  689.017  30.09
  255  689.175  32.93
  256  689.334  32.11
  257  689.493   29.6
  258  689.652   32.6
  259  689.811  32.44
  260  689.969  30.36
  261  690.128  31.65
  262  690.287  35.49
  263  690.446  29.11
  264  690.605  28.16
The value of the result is 0.08 nm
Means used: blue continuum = 30.7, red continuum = 30.7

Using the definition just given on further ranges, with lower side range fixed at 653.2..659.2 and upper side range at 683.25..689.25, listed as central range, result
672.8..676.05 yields 0.049 nm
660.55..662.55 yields 0.063 nm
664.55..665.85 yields 0.047 nm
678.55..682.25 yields 0.062 nm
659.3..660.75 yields 0.023 nm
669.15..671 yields -0.072 nm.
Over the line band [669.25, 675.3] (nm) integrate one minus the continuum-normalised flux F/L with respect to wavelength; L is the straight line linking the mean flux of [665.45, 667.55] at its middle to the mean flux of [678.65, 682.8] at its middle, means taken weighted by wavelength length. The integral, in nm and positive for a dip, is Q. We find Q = -0.23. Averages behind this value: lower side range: 29.1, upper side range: 29.6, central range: 30.4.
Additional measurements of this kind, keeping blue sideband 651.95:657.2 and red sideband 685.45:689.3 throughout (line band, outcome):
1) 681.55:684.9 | 0.08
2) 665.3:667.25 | 0.07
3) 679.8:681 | 0.04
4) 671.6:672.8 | 0.00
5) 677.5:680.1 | 0.06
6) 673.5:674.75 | 0.05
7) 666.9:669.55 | 0.06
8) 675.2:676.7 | 0.06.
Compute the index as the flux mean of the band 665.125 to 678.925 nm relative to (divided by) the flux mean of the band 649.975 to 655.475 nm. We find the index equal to 0.94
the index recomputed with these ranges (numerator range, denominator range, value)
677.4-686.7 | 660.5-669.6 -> 0.99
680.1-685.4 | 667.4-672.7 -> 0.96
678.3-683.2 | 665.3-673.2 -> 0.97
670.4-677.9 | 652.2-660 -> 0.98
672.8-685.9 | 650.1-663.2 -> 0.96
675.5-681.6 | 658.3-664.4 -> 0.95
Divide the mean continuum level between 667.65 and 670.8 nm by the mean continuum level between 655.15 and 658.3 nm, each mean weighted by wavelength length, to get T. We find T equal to 1.06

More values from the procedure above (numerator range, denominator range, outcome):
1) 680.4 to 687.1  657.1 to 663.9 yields 0.98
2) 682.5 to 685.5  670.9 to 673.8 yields 0.96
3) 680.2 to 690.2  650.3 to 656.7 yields 0.97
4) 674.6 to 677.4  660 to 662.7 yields 0.98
